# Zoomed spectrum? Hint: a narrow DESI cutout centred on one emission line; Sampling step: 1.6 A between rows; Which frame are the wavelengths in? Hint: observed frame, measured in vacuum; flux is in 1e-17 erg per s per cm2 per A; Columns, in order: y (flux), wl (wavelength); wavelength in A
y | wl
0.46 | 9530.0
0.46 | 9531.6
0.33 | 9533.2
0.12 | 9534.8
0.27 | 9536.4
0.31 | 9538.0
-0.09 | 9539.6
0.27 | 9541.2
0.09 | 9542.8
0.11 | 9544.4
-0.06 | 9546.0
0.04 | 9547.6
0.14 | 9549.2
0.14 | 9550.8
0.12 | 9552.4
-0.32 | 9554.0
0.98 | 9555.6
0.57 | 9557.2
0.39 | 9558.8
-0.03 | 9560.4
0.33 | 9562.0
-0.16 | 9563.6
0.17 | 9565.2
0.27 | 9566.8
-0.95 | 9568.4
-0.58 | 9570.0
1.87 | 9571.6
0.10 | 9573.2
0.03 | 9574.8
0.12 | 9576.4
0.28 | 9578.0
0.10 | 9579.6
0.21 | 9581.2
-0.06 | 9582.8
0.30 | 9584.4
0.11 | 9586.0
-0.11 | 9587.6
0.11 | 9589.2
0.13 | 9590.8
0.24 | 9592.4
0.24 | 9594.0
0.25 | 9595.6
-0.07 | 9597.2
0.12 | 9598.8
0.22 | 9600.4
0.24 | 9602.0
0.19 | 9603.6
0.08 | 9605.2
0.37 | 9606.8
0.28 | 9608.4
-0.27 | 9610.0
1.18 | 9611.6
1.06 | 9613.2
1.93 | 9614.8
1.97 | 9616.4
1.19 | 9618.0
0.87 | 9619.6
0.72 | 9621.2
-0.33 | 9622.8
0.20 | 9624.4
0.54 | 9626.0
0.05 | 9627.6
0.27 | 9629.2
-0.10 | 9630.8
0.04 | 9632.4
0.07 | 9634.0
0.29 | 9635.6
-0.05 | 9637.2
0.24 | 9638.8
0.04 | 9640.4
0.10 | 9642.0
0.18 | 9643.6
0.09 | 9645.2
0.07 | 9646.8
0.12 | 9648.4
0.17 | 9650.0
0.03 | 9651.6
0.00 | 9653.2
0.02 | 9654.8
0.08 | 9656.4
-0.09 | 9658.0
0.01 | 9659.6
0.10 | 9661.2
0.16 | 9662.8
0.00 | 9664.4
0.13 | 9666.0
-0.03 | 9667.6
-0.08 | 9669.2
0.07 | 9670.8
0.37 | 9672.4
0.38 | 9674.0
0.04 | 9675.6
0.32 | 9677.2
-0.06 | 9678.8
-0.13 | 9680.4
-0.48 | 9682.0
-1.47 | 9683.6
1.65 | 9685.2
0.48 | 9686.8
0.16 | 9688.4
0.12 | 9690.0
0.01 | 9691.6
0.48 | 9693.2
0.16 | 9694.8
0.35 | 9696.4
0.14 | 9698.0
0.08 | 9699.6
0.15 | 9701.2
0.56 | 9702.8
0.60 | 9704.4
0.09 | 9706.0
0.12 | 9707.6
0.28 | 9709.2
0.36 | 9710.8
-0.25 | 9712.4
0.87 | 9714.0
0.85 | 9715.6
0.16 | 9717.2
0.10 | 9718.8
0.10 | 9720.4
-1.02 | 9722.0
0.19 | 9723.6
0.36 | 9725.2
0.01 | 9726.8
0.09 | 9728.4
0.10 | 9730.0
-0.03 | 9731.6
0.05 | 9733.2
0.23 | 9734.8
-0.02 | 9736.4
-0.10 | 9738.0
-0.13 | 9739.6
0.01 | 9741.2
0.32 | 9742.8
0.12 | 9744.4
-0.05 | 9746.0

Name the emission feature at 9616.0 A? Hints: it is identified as [O III] 5007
